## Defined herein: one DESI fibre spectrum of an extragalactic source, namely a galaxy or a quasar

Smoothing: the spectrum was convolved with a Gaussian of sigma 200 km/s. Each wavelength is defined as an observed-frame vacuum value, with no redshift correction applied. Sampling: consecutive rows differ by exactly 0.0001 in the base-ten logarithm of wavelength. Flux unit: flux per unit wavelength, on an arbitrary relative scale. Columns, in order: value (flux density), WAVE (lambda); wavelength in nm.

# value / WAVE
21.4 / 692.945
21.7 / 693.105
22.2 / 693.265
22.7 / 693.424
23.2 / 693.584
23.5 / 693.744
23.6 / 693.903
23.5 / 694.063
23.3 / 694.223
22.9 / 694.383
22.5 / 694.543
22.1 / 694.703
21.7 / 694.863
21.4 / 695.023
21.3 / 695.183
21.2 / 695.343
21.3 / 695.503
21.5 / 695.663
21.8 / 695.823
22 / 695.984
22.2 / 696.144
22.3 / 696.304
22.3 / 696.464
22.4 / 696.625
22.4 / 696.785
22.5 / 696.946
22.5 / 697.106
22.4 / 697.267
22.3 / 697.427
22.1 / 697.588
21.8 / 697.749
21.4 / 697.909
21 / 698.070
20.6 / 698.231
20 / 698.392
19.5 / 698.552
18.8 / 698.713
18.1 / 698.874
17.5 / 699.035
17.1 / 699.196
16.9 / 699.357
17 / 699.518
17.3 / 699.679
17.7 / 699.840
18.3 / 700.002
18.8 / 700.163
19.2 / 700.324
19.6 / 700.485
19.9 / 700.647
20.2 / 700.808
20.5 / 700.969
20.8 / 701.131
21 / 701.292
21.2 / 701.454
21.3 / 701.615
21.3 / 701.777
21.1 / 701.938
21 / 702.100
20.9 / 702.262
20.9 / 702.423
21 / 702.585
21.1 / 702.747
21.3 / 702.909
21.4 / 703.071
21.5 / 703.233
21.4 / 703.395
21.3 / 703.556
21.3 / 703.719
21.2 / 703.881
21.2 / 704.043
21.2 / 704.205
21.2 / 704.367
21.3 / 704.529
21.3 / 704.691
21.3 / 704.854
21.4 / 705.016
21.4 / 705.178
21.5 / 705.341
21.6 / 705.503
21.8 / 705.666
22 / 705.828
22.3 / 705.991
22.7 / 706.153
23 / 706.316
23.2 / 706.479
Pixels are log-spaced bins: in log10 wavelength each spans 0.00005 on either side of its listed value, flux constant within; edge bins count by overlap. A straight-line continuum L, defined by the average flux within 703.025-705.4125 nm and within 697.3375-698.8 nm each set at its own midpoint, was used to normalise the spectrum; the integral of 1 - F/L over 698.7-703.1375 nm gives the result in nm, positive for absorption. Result 0.289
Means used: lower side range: 20.8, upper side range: 21.3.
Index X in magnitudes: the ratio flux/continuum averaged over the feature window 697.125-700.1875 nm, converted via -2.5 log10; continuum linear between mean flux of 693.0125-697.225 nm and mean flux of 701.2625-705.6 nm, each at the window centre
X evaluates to 0.13 mag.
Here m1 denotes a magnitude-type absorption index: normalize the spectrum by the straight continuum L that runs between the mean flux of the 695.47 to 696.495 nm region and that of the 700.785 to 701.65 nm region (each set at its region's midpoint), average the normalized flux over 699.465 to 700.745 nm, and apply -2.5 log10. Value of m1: 0.14 mag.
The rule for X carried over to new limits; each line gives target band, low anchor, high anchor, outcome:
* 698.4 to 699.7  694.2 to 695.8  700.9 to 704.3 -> 0.196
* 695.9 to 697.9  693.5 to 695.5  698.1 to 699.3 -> -0.094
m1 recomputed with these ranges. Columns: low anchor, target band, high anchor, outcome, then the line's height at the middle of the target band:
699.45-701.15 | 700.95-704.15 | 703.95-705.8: -0.05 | 20.2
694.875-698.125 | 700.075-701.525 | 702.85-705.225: 0.08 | 21.6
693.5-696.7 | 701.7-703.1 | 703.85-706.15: 0.03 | 21.7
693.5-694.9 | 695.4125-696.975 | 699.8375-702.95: 0.01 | 22.2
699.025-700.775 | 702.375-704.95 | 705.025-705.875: -0.04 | 20.5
